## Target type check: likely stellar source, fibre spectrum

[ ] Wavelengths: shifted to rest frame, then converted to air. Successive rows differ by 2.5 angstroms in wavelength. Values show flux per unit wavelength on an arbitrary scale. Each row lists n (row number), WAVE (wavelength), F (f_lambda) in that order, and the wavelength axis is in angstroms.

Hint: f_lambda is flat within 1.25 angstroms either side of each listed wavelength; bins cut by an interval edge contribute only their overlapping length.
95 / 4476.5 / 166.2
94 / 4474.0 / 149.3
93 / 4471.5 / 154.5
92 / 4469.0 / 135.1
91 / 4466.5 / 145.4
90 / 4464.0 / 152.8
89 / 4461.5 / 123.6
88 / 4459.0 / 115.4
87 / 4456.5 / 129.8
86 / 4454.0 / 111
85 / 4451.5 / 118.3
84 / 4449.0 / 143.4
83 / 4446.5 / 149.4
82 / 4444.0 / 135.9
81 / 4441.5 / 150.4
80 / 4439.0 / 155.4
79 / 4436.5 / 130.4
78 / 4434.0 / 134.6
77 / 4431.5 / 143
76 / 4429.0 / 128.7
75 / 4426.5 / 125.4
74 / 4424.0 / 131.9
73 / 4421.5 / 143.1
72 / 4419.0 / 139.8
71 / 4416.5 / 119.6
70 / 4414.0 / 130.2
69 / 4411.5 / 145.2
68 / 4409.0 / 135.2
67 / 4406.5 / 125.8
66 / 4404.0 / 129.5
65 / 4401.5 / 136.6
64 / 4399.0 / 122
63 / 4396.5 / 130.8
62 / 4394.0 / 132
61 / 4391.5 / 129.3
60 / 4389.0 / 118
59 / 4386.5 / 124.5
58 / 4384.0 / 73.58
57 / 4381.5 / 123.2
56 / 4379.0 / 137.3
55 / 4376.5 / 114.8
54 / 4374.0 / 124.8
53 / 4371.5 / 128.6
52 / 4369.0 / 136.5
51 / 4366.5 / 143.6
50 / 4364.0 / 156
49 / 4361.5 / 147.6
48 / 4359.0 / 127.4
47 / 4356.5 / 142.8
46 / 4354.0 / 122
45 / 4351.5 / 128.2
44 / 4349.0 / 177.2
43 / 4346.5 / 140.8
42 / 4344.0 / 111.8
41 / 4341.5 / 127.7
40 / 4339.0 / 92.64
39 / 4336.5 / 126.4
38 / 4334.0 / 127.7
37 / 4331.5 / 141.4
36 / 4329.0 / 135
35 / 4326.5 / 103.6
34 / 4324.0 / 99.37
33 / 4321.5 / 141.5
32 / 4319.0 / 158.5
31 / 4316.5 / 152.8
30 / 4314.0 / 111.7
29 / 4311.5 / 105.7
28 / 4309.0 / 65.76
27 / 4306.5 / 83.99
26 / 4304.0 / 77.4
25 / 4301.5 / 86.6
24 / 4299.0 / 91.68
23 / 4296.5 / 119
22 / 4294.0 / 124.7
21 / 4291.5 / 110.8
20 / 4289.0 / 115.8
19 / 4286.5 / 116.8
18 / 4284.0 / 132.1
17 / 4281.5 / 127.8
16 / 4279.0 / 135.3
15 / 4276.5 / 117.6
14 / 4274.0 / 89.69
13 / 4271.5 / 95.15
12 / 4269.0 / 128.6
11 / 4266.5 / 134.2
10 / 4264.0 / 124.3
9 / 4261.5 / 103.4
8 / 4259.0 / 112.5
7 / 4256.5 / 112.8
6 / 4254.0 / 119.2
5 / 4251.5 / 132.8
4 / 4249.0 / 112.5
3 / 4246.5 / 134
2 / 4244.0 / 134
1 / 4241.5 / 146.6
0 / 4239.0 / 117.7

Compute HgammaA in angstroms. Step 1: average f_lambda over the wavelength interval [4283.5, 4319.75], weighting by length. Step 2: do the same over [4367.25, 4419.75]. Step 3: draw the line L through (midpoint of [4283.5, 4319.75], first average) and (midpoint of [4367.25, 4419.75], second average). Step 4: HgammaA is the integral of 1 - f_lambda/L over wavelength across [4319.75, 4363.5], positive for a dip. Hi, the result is -4.88 angstroms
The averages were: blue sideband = 109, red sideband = 127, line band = 130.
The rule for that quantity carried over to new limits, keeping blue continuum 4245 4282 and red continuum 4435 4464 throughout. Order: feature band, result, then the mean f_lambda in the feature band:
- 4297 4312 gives 4.4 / 85.9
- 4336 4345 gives 0.8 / 114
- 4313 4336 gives -1.2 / 130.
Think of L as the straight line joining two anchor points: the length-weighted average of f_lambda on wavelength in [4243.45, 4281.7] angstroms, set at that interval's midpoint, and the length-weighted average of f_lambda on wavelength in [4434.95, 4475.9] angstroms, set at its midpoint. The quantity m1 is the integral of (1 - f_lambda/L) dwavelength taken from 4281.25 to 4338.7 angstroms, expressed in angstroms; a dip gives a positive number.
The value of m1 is 4.1 angstroms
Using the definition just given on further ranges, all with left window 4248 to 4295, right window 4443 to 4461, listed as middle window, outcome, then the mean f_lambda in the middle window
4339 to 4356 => -1.3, 132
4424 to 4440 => -1.0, 136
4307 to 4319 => 0.8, 113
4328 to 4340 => -0.3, 125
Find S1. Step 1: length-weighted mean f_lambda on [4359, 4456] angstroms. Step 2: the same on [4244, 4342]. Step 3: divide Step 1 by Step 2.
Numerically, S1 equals 1.13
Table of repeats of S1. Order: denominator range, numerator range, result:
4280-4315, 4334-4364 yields 1.26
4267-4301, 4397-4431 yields 1.14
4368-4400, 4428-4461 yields 1.09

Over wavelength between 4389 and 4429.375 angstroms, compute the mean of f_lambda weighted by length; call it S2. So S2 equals 131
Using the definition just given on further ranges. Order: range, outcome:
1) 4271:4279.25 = 108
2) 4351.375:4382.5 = 134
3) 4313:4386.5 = 129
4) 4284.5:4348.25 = 115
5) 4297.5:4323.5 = 107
